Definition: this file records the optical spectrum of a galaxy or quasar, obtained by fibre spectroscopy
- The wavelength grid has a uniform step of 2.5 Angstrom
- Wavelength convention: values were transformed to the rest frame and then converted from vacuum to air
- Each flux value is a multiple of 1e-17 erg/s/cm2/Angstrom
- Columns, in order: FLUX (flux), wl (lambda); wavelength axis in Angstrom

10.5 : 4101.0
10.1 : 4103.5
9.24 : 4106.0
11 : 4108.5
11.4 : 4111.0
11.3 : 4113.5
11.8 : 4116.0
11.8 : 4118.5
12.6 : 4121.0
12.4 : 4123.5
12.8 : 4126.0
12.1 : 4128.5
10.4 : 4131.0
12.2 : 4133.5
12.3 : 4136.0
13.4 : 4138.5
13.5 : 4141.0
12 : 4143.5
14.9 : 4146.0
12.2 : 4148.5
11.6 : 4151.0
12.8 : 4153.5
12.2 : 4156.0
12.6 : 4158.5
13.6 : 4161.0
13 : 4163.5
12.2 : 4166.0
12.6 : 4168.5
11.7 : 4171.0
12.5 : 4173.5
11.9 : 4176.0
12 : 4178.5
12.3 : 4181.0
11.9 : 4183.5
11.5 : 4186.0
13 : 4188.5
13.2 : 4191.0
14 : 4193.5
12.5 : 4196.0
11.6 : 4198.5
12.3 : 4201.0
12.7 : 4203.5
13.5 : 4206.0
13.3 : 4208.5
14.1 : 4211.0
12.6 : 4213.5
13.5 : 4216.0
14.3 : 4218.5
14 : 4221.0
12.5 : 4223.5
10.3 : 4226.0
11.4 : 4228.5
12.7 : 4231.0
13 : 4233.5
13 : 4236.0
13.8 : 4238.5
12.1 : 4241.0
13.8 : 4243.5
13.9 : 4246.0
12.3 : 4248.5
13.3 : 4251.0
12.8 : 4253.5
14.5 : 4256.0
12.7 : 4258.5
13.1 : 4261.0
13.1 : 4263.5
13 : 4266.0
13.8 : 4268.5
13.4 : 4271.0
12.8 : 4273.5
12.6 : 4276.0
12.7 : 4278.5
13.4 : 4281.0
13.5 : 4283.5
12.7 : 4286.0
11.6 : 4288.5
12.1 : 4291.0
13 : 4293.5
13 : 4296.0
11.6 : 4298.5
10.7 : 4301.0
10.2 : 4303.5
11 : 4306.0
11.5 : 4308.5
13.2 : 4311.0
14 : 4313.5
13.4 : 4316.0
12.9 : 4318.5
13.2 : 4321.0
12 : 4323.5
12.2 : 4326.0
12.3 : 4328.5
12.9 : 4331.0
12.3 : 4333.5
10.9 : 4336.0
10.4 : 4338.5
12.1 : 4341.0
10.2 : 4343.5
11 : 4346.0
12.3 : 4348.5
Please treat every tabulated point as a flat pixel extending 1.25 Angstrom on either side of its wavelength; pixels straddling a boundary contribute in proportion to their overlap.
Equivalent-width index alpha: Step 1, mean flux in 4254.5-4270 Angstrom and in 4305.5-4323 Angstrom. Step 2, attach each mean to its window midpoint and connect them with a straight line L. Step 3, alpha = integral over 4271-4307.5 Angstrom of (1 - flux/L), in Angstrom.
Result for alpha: 2.3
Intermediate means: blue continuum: 13.4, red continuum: 12.8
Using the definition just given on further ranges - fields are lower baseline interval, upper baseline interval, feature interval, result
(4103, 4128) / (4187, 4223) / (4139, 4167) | -1.4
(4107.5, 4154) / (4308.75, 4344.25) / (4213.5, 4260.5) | -2.8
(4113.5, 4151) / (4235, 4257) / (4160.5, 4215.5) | 0.8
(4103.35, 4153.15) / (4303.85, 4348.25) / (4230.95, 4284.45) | -5.0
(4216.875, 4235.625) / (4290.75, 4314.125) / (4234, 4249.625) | -0.8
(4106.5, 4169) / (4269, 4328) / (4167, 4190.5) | 0.3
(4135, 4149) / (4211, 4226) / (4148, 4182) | 2.0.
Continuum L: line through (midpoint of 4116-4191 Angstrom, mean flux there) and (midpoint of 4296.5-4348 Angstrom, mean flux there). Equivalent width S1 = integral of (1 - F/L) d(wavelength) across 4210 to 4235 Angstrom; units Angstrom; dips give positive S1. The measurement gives -1.3 Angstrom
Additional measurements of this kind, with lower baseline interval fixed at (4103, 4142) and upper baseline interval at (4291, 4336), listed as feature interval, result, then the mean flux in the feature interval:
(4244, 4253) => -0.8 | 13.2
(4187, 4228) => -3.1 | 12.9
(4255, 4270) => -1.5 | 13.3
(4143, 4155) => -0.9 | 12.7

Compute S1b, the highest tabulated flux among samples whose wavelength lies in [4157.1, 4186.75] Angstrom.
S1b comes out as 13.6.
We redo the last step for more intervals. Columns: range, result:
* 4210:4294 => 14.5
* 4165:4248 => 14.3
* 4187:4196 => 14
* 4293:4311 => 13.2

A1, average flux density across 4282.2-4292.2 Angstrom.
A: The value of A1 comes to 12.5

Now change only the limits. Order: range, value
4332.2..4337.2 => 11.6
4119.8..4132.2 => 12.1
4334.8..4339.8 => 10.7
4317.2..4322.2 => 13.1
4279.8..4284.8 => 13.4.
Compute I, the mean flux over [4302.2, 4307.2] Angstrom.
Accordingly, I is 10.6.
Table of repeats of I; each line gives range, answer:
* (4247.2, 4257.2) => 13.2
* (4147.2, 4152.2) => 11.9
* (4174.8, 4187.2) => 11.9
